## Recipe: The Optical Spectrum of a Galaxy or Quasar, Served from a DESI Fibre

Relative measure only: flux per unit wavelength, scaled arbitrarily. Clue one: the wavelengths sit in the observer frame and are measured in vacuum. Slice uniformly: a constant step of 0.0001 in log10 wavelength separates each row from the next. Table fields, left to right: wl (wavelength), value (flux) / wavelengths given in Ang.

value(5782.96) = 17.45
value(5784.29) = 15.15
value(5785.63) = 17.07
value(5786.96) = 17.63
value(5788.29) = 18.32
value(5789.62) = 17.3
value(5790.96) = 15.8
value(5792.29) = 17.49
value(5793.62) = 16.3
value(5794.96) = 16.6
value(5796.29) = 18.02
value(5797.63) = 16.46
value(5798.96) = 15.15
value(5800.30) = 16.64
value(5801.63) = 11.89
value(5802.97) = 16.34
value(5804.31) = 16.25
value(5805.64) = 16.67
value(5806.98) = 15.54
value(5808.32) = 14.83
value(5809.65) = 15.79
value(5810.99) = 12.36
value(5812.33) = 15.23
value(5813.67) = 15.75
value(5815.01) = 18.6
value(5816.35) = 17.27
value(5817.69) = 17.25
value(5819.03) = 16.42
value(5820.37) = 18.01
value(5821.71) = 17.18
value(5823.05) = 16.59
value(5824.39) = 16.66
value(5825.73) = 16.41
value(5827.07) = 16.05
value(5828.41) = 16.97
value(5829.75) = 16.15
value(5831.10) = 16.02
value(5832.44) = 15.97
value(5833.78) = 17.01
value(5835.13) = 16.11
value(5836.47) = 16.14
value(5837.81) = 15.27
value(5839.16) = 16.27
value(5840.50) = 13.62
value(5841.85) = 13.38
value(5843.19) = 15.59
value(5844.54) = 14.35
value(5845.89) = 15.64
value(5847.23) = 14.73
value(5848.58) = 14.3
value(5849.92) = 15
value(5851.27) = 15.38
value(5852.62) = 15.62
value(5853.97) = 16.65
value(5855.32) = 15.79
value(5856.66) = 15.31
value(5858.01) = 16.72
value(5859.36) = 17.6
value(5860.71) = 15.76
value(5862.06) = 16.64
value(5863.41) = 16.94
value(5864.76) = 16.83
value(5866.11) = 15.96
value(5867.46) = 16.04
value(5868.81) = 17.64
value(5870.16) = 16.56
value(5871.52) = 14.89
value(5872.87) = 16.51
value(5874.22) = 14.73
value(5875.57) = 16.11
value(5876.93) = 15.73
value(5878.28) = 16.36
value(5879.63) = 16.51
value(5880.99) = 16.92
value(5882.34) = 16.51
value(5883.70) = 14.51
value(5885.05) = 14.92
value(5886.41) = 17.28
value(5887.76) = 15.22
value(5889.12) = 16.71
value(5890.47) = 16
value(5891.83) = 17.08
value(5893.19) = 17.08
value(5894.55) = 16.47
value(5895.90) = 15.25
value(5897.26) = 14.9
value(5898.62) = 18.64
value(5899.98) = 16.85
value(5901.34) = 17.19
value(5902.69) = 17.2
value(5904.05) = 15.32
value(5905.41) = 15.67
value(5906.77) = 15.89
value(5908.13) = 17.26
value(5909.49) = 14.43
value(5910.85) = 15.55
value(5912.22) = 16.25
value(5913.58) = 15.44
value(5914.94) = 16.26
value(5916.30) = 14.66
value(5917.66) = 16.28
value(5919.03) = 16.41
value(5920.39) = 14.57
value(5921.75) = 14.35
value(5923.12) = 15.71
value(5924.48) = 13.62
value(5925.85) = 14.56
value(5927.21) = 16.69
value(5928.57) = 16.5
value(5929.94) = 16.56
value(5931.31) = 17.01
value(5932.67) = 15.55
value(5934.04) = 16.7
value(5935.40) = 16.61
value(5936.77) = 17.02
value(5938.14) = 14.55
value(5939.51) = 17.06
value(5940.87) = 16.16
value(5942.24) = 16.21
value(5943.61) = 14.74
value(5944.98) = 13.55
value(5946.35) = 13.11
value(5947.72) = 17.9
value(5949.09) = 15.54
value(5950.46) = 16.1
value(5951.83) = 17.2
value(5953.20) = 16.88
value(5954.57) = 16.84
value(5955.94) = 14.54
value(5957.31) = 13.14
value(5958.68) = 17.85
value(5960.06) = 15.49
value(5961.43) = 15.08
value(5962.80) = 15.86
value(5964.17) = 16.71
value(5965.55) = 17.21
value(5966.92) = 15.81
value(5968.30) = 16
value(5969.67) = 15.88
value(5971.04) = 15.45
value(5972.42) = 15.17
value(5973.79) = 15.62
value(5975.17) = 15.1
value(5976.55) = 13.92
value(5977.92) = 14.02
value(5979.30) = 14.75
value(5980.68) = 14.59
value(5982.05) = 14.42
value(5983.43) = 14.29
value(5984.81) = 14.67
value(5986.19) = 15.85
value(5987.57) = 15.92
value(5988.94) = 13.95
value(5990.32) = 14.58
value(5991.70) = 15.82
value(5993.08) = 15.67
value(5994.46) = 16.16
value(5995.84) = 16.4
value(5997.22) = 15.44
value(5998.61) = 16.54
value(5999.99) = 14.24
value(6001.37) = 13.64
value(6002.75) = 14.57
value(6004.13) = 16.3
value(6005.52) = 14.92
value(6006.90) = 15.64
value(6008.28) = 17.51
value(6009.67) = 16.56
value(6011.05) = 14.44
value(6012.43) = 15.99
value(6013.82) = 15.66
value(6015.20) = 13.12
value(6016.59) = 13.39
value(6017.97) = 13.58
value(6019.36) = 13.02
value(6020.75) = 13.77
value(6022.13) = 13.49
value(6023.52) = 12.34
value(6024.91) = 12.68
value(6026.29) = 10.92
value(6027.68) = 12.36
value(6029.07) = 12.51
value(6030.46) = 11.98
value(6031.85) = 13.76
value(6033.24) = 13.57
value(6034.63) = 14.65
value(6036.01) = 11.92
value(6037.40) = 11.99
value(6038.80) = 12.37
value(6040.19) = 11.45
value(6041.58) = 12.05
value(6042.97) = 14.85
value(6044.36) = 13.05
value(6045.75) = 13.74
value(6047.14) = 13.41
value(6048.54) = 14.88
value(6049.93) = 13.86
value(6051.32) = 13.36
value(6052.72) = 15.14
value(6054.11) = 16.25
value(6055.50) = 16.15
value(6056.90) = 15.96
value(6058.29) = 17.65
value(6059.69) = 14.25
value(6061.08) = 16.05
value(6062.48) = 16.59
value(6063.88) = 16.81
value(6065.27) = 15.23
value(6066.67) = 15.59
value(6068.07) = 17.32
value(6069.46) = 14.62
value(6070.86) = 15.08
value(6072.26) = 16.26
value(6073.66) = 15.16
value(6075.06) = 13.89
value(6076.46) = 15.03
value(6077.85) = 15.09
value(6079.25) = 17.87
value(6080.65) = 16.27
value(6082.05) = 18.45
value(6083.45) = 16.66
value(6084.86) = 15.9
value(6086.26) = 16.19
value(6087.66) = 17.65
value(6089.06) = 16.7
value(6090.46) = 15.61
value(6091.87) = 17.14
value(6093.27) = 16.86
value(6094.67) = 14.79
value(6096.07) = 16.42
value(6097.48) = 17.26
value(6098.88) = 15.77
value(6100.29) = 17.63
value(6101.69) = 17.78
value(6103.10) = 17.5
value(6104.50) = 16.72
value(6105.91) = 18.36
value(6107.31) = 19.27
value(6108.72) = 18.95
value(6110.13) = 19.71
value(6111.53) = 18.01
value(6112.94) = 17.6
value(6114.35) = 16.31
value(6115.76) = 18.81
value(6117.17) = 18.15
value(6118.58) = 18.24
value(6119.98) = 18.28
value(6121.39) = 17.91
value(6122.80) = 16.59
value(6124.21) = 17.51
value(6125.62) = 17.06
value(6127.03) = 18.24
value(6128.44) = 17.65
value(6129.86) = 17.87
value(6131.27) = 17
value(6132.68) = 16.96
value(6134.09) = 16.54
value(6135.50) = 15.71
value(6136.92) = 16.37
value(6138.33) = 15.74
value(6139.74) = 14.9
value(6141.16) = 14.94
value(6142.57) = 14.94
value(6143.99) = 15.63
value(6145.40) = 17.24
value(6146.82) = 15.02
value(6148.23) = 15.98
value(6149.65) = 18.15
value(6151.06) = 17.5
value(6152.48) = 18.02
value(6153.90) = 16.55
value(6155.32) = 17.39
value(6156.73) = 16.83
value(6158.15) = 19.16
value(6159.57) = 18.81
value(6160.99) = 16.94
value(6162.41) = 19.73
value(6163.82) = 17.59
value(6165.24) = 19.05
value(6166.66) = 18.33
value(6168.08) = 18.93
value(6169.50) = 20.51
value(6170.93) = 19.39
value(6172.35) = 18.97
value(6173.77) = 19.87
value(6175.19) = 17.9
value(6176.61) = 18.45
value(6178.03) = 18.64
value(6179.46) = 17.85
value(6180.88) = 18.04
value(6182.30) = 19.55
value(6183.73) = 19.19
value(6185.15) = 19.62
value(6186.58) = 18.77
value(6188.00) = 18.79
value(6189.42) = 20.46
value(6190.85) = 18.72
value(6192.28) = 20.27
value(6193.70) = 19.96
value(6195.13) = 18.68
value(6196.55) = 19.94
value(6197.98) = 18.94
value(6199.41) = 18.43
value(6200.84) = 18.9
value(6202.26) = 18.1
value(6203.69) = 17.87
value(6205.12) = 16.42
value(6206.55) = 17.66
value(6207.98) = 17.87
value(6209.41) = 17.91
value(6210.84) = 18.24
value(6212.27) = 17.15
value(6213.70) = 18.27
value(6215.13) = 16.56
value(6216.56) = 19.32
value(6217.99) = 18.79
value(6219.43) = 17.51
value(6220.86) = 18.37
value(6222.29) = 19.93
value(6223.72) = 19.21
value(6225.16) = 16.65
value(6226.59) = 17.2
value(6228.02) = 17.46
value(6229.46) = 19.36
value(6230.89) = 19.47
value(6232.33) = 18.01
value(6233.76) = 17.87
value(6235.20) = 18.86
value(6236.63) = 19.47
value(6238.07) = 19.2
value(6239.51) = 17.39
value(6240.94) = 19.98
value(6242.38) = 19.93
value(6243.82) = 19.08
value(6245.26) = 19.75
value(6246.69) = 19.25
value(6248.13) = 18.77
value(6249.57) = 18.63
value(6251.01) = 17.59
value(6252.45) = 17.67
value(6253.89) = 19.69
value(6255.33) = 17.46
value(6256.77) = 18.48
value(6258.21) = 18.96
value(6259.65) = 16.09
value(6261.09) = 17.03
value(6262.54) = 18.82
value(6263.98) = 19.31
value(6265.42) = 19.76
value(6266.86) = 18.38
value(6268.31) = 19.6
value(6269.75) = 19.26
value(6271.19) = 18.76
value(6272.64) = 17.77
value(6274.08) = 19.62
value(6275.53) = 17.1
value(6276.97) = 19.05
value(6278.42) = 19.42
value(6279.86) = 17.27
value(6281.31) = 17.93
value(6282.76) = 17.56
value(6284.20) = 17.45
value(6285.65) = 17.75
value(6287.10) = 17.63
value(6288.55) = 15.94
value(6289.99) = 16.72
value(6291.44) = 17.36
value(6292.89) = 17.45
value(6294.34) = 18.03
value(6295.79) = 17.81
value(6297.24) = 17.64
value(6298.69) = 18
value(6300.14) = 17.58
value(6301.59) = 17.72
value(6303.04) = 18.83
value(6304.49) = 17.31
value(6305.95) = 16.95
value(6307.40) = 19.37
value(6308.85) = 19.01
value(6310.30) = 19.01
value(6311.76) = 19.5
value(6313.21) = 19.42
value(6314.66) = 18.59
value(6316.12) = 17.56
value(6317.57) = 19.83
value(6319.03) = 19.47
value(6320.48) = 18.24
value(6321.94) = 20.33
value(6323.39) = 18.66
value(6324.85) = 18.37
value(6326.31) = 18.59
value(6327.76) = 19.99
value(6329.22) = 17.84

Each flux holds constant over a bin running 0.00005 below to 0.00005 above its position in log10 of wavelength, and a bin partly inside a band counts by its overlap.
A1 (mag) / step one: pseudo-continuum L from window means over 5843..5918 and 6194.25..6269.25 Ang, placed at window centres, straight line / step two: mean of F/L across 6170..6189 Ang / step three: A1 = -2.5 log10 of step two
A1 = -0.05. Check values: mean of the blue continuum 16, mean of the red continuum 18.5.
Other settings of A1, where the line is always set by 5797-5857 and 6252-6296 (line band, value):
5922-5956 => 0.03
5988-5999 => 0.07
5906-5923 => 0.04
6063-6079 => 0.10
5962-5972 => 0.03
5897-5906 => -0.03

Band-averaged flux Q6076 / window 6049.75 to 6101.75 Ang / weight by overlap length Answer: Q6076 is 16.1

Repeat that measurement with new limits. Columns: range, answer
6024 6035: 12.7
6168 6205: 19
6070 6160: 16.9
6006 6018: 15.2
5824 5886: 15.9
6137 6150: 15.8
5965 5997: 15.3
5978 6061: 14.3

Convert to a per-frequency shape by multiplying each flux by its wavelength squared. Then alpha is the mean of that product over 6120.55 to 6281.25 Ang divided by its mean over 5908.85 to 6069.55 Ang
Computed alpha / 1.30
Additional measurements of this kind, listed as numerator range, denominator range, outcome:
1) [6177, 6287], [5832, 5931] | 1.31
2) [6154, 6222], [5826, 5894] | 1.30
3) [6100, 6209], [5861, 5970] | 1.21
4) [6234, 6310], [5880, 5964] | 1.29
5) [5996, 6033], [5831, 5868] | 0.95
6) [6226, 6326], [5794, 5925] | 1.32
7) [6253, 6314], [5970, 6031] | 1.37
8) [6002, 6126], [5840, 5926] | 1.04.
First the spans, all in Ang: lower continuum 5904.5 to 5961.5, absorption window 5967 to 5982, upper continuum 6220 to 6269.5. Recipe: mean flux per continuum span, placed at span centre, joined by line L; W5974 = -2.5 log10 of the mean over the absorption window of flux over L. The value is 0.07 mag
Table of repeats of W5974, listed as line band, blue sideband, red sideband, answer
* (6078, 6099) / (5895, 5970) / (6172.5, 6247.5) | 0.05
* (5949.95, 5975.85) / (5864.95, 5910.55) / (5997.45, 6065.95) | -0.05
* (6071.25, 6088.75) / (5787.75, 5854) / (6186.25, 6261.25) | 0.09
